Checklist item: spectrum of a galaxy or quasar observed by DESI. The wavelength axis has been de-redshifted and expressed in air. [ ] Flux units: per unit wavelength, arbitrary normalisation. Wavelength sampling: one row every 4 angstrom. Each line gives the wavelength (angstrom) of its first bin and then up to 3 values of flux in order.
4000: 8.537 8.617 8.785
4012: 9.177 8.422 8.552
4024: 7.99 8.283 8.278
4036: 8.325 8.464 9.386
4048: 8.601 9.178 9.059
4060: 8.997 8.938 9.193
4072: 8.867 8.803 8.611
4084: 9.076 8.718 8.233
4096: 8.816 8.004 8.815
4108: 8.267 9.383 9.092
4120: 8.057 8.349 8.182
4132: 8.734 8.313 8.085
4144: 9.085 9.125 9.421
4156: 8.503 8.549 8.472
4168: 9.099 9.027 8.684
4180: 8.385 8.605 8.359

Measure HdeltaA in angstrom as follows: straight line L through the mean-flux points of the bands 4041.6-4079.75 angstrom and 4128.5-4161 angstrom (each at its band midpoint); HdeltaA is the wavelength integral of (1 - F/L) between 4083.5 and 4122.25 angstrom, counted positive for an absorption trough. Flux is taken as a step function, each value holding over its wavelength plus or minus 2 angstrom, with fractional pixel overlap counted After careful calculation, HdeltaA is 0.9 angstrom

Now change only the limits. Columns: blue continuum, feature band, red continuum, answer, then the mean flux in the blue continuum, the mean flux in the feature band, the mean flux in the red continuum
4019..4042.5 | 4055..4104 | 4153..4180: -1.8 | 8.33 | 8.77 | 8.72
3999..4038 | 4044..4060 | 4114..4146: -1.0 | 8.5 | 9.01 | 8.49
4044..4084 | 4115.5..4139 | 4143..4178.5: 1.3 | 8.95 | 8.4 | 8.87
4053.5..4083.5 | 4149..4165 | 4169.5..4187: -0.1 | 8.94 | 8.78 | 8.67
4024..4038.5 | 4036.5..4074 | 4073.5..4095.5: -2.1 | 8.26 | 8.94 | 8.7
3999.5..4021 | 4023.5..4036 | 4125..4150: 0.6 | 8.7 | 8.23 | 8.58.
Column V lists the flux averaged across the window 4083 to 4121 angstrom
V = 8.65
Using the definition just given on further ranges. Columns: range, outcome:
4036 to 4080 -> 8.9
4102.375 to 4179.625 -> 8.69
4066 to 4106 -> 8.71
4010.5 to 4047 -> 8.53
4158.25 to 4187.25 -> 8.68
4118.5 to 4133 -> 8.31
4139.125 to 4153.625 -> 8.98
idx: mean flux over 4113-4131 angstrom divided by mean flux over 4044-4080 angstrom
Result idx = 0.95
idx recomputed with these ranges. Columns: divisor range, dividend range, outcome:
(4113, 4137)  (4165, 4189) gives 1.02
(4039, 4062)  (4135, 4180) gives 0.98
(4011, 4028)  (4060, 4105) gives 1.03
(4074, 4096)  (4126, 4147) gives 0.98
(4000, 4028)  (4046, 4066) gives 1.05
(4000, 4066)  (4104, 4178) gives 1.00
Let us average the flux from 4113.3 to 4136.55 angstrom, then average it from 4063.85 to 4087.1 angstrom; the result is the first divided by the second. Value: 1.0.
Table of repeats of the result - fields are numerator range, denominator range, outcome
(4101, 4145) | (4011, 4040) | 1.02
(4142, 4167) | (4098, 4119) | 1.02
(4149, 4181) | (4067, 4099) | 1.00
